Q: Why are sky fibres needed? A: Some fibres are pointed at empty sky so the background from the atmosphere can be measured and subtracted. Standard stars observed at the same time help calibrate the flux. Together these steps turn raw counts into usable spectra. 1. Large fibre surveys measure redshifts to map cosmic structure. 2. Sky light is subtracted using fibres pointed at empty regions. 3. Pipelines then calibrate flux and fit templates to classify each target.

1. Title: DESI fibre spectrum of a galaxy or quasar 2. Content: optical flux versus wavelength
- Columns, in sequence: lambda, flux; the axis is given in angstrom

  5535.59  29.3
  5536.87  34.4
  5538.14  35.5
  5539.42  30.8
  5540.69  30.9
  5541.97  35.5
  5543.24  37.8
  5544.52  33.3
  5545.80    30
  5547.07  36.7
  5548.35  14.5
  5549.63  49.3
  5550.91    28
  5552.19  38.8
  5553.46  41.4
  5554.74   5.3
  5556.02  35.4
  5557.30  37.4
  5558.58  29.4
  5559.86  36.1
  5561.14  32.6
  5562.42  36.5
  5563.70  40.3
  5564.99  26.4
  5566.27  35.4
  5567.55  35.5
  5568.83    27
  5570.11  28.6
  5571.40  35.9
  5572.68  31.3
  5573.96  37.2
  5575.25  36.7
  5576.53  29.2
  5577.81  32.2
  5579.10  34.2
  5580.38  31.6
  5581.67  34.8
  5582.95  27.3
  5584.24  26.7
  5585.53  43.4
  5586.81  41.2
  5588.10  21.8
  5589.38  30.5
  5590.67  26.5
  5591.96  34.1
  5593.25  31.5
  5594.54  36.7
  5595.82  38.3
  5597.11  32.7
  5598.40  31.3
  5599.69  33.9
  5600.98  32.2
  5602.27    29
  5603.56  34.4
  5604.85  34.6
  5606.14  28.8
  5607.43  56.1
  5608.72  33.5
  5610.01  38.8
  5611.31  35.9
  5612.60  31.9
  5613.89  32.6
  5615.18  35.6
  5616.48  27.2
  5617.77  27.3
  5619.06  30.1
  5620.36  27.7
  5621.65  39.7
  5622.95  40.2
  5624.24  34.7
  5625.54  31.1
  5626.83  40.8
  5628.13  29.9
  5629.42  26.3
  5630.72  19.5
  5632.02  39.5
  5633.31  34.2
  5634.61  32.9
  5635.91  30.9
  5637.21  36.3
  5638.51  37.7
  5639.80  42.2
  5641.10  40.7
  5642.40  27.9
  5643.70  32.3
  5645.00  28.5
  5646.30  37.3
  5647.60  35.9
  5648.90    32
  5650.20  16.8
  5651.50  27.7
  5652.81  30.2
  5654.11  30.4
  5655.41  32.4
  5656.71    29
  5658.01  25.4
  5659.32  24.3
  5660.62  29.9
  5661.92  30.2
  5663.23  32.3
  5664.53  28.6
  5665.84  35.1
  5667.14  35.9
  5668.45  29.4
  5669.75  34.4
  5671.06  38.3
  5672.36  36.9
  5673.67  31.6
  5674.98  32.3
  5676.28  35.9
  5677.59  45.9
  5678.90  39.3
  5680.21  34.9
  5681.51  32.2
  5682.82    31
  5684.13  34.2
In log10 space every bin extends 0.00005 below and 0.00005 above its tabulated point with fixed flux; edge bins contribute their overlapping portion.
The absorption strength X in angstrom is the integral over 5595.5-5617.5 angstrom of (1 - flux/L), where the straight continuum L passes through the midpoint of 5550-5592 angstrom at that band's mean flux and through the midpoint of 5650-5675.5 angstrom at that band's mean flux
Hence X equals -1.7 angstrom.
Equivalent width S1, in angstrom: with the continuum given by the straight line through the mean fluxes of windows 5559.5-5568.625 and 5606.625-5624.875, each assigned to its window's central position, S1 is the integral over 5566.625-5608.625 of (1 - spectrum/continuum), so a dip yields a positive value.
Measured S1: 1.6 angstrom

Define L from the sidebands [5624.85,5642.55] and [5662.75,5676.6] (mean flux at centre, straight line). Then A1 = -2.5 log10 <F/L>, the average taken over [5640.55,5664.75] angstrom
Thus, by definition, 0.124 mag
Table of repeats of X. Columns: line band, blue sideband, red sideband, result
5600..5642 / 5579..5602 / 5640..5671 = -2.94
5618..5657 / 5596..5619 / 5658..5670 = -0.34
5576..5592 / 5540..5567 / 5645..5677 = 0.36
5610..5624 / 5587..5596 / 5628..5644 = -0.29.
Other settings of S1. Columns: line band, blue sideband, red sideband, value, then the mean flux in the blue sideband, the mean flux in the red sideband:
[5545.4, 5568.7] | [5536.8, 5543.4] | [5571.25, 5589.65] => 0.6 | 33.9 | 32.9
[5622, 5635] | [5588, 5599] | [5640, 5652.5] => -0.6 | 32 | 31.4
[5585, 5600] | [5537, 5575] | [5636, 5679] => -0.3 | 32.9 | 32.7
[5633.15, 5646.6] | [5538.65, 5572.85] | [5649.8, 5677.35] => -1.3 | 32.6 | 31.2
